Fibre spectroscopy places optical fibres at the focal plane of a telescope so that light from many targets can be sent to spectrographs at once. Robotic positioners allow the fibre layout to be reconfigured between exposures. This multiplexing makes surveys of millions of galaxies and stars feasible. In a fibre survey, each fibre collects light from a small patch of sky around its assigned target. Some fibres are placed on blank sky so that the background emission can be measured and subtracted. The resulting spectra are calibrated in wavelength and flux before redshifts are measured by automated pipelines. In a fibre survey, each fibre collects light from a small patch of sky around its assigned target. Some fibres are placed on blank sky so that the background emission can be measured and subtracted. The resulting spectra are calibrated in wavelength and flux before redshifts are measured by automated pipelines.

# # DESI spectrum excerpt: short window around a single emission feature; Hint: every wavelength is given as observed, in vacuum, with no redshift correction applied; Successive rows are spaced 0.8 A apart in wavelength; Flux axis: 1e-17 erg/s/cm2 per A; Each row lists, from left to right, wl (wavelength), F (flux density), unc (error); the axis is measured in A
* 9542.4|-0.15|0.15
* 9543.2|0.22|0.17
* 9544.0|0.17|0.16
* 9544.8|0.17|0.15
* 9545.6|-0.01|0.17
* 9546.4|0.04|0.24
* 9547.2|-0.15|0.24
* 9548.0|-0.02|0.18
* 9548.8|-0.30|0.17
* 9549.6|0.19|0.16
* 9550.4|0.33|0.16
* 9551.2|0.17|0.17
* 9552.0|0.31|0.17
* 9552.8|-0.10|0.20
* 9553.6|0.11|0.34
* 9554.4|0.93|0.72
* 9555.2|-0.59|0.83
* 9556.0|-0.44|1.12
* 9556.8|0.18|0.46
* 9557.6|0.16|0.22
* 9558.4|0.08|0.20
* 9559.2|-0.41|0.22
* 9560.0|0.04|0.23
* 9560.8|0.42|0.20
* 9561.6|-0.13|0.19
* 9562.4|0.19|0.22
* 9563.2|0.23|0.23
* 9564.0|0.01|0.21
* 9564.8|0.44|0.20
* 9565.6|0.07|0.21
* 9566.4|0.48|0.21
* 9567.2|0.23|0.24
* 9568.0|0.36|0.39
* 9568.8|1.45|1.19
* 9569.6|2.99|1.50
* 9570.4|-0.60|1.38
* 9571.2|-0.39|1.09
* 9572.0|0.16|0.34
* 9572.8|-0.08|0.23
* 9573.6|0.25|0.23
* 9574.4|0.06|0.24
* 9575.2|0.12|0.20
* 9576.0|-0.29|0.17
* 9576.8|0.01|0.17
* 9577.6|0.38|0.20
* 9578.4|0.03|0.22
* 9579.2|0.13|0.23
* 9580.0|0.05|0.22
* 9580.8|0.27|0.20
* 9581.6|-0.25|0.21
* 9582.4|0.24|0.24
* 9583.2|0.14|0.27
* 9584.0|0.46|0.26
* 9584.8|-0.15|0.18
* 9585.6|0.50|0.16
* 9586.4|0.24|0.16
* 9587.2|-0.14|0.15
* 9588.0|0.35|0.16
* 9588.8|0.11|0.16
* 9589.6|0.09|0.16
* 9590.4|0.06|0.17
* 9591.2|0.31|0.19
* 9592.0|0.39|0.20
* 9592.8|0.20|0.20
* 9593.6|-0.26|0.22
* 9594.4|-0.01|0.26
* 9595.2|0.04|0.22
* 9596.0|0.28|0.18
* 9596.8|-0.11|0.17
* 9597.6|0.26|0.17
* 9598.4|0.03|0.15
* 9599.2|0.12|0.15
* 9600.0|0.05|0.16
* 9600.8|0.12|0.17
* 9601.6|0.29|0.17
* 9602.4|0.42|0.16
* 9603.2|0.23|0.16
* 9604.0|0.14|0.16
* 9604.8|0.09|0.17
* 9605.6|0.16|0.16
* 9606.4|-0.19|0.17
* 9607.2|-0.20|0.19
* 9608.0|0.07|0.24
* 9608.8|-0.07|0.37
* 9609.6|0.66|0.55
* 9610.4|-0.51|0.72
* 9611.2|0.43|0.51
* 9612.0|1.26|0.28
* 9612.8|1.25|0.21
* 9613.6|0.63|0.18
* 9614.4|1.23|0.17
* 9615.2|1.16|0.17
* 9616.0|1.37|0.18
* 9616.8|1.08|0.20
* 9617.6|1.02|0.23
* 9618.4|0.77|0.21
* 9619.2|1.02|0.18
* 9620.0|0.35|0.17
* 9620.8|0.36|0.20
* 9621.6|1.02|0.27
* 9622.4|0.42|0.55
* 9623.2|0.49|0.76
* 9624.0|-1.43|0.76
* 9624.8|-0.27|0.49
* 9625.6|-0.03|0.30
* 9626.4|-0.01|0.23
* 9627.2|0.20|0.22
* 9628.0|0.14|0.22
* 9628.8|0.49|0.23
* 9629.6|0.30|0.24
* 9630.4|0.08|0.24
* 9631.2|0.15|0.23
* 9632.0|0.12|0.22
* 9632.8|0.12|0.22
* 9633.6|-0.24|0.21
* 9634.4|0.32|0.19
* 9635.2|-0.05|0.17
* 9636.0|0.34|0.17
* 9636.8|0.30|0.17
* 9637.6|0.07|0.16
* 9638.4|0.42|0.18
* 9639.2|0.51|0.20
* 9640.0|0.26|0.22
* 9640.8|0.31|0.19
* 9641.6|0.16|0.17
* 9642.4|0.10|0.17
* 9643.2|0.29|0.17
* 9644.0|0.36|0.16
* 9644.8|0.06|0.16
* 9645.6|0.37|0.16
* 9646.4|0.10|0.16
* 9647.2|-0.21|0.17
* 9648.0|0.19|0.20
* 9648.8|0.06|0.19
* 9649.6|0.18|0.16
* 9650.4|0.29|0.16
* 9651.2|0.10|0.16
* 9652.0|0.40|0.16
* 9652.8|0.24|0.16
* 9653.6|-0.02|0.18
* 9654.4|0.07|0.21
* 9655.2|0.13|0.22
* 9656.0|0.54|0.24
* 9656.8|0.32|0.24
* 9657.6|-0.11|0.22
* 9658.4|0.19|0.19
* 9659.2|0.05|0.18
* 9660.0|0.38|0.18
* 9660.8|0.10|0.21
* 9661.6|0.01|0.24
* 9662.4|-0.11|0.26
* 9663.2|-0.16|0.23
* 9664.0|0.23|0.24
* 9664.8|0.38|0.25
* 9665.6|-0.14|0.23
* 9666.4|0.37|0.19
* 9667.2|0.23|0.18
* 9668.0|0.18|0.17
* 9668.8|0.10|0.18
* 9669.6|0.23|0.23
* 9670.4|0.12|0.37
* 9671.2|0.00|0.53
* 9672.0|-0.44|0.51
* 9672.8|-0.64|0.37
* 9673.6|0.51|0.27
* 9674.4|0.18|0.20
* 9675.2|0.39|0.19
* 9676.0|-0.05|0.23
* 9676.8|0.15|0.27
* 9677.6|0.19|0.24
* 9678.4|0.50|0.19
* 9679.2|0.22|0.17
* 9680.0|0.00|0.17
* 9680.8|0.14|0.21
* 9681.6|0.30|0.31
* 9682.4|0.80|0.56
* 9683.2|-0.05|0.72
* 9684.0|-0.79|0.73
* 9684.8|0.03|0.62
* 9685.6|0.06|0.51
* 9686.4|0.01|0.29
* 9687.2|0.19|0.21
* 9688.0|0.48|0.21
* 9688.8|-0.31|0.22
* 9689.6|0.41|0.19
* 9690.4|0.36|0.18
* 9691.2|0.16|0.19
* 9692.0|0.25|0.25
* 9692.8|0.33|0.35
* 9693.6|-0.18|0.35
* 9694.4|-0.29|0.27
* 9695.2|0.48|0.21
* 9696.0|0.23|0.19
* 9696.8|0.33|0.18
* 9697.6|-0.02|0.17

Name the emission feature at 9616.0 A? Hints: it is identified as [O III]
